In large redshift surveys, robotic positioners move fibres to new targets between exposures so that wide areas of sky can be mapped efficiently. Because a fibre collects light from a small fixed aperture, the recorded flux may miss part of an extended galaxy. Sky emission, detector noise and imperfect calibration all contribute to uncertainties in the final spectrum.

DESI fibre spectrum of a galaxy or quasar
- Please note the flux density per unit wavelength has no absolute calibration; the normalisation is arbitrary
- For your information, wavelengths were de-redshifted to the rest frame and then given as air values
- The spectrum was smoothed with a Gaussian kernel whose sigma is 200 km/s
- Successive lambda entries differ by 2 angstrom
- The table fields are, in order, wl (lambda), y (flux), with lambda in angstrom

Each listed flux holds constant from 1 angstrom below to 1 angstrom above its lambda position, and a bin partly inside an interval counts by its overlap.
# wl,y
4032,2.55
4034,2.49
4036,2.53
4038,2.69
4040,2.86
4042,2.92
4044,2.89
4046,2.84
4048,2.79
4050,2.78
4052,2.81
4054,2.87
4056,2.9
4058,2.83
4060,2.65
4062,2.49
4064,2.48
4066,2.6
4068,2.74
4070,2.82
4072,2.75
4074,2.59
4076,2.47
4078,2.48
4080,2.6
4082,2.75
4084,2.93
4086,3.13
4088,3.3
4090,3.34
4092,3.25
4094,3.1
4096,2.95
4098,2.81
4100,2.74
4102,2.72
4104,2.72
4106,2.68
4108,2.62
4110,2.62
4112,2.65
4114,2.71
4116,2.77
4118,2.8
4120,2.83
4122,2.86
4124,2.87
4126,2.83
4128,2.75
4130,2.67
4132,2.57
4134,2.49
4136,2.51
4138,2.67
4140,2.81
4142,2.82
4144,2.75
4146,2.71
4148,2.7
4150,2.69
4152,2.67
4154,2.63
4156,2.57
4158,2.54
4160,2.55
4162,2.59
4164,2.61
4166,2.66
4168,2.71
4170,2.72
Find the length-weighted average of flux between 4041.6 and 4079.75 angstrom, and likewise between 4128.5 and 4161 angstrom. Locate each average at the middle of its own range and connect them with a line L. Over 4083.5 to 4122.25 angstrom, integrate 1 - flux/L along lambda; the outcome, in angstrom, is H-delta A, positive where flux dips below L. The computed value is -2.8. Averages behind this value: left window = 2.72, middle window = 2.88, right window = 2.65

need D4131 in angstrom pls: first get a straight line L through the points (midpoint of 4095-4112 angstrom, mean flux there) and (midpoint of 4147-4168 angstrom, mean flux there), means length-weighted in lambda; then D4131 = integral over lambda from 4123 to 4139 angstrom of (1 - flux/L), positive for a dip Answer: 0.03 angstrom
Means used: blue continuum 2.73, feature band 2.67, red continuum 2.63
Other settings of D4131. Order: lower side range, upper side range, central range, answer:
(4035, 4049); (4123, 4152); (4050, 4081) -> 1.0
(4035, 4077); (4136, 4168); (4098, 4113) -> 0.0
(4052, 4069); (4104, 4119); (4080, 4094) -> -2.0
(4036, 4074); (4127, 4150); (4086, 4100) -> -2.0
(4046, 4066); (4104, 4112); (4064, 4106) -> -2.2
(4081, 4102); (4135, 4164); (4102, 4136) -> 1.6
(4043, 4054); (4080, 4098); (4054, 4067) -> 1.0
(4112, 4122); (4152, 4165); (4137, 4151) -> -0.4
